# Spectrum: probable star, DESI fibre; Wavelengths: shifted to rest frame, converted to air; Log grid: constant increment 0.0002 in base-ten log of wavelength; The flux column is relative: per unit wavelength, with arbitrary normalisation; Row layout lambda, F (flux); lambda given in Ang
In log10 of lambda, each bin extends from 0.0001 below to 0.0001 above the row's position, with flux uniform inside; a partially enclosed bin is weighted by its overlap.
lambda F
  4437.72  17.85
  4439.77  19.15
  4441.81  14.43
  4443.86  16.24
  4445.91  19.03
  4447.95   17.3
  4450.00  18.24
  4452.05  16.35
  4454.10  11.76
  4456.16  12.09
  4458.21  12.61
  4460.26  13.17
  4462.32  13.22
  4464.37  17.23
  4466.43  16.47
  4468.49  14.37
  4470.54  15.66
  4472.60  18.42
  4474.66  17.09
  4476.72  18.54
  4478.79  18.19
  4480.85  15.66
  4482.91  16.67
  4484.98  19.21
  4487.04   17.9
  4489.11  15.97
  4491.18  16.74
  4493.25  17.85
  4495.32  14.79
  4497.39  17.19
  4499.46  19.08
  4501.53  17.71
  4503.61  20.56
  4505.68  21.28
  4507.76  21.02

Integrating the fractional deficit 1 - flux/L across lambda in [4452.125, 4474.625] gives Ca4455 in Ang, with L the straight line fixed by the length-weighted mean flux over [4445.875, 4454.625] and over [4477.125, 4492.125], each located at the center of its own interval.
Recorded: 2.8 Ang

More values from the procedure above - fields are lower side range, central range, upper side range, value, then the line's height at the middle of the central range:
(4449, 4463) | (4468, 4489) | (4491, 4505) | -1.5 Ang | 16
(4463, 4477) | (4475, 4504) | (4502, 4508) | 2.0 Ang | 18.9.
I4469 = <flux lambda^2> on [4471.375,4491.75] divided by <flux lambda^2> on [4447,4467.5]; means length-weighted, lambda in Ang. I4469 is 1.2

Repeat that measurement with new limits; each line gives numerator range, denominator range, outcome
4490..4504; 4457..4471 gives 1.22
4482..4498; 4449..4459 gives 1.22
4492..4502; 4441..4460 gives 1.16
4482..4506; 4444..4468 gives 1.19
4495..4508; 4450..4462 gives 1.42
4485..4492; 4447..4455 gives 1.10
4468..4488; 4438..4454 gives 1.03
